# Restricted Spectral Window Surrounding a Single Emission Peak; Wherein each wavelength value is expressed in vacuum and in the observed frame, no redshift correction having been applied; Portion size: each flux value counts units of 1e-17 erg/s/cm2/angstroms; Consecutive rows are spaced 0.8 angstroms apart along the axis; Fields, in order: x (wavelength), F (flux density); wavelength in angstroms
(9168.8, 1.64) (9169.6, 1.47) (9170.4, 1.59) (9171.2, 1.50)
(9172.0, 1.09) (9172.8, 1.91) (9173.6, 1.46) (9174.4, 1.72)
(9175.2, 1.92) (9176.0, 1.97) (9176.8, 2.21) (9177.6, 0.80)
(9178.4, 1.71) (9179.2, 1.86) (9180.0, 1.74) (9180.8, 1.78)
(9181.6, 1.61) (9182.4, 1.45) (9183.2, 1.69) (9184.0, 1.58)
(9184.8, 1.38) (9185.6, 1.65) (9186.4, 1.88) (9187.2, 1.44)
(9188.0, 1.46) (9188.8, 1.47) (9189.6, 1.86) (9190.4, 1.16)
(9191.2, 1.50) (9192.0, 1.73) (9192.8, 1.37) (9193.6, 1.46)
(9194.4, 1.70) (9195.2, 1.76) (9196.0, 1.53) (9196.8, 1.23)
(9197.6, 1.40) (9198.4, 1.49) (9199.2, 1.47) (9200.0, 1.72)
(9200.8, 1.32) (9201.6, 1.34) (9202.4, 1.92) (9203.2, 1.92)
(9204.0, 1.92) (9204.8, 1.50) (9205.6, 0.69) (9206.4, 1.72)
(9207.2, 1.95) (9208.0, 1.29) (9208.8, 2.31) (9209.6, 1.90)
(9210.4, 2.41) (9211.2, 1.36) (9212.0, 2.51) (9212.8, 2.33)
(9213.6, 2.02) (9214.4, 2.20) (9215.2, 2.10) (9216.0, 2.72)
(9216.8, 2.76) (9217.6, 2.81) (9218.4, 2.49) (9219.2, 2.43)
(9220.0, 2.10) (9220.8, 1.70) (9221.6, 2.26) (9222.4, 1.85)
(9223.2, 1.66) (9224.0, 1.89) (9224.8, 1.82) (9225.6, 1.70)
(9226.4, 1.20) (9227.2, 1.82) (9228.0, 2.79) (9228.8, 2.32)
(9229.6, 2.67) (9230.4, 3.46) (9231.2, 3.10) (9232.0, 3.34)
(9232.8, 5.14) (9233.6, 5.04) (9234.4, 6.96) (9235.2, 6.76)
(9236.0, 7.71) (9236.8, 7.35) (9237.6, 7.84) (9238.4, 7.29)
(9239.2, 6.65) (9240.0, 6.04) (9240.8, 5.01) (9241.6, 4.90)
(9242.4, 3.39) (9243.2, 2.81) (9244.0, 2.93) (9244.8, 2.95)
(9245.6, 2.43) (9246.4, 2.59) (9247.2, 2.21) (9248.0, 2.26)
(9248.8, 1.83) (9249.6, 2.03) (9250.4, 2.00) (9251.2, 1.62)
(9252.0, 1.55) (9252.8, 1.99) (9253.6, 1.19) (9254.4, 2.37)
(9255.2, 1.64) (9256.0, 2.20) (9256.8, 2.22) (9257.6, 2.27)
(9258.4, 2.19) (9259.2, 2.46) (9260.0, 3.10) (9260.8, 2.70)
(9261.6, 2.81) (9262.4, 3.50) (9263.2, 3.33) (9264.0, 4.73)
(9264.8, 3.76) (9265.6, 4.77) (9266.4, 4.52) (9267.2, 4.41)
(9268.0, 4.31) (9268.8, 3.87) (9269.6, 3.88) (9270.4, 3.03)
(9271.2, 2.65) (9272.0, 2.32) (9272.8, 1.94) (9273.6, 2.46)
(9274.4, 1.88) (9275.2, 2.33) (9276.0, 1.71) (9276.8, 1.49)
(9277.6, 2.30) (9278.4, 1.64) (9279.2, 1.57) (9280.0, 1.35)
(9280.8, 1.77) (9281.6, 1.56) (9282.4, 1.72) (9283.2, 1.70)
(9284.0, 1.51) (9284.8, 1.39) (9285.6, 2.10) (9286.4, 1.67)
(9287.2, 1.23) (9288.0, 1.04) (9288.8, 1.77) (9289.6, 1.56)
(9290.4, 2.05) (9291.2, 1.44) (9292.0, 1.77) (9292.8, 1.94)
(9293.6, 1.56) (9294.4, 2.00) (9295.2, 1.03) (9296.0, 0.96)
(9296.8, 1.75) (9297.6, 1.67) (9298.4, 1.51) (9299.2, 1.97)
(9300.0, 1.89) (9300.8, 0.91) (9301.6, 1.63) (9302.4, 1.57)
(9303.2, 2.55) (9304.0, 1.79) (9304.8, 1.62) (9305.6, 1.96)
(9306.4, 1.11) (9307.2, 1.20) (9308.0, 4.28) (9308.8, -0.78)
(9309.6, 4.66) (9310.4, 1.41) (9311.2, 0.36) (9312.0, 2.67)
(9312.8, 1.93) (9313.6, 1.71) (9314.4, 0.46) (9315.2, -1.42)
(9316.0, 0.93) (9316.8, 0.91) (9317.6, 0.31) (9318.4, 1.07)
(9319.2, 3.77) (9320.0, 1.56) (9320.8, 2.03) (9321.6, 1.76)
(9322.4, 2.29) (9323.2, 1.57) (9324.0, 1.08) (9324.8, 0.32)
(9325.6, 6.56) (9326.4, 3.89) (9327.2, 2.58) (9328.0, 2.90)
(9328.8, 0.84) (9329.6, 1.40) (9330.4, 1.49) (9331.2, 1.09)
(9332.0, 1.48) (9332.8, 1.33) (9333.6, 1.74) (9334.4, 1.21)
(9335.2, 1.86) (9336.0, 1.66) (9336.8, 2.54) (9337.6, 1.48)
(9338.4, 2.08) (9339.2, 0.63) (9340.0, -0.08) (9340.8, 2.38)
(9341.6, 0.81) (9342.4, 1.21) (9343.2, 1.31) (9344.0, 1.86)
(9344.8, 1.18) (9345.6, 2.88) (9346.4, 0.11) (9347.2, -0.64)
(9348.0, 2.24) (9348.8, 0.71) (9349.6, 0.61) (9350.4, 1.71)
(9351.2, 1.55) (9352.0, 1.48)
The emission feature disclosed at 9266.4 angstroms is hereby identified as [N II]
